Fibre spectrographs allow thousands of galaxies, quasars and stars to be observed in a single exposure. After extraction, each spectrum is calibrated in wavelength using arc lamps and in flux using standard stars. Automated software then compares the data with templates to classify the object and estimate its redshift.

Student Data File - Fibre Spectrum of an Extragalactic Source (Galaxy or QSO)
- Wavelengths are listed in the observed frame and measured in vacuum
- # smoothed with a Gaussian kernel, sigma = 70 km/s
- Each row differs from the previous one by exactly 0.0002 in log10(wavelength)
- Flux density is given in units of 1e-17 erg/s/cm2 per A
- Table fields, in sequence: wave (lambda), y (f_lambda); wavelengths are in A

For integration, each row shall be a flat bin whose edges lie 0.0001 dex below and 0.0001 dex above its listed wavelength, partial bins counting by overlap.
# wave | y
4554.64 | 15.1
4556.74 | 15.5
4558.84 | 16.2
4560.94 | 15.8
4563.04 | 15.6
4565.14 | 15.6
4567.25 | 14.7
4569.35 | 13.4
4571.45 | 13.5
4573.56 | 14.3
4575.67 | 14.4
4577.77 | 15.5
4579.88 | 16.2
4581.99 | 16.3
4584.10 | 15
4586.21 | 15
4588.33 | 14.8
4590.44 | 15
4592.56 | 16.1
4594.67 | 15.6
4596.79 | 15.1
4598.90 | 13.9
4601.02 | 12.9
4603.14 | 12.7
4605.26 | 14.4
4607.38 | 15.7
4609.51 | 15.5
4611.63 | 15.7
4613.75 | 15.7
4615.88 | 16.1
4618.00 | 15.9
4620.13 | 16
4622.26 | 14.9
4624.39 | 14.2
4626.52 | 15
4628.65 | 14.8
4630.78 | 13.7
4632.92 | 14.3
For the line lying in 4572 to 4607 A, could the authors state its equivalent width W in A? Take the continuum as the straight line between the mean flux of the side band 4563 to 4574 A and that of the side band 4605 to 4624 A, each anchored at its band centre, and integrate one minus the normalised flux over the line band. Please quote 0.2 A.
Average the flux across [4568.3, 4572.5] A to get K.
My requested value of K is 13.5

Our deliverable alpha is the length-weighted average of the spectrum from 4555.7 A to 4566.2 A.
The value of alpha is 15.7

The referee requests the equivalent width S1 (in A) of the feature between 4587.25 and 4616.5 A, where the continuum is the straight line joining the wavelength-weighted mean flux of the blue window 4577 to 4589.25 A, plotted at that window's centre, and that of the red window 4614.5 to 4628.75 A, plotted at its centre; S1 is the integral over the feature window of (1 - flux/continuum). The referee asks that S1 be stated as 0.9 A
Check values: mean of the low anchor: 15.5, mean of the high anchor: 15.3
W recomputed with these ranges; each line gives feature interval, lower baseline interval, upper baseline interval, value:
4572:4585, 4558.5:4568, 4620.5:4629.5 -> 0.1 A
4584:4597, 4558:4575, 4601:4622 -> -0.2 A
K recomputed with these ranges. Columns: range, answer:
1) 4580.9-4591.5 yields 15.2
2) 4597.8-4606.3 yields 13.5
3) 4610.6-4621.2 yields 15.9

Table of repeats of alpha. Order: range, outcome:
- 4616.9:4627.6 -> 15.2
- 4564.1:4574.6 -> 14.3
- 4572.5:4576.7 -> 14.3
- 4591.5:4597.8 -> 15.6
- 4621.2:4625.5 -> 14.6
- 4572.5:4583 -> 15.3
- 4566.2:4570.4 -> 14.1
